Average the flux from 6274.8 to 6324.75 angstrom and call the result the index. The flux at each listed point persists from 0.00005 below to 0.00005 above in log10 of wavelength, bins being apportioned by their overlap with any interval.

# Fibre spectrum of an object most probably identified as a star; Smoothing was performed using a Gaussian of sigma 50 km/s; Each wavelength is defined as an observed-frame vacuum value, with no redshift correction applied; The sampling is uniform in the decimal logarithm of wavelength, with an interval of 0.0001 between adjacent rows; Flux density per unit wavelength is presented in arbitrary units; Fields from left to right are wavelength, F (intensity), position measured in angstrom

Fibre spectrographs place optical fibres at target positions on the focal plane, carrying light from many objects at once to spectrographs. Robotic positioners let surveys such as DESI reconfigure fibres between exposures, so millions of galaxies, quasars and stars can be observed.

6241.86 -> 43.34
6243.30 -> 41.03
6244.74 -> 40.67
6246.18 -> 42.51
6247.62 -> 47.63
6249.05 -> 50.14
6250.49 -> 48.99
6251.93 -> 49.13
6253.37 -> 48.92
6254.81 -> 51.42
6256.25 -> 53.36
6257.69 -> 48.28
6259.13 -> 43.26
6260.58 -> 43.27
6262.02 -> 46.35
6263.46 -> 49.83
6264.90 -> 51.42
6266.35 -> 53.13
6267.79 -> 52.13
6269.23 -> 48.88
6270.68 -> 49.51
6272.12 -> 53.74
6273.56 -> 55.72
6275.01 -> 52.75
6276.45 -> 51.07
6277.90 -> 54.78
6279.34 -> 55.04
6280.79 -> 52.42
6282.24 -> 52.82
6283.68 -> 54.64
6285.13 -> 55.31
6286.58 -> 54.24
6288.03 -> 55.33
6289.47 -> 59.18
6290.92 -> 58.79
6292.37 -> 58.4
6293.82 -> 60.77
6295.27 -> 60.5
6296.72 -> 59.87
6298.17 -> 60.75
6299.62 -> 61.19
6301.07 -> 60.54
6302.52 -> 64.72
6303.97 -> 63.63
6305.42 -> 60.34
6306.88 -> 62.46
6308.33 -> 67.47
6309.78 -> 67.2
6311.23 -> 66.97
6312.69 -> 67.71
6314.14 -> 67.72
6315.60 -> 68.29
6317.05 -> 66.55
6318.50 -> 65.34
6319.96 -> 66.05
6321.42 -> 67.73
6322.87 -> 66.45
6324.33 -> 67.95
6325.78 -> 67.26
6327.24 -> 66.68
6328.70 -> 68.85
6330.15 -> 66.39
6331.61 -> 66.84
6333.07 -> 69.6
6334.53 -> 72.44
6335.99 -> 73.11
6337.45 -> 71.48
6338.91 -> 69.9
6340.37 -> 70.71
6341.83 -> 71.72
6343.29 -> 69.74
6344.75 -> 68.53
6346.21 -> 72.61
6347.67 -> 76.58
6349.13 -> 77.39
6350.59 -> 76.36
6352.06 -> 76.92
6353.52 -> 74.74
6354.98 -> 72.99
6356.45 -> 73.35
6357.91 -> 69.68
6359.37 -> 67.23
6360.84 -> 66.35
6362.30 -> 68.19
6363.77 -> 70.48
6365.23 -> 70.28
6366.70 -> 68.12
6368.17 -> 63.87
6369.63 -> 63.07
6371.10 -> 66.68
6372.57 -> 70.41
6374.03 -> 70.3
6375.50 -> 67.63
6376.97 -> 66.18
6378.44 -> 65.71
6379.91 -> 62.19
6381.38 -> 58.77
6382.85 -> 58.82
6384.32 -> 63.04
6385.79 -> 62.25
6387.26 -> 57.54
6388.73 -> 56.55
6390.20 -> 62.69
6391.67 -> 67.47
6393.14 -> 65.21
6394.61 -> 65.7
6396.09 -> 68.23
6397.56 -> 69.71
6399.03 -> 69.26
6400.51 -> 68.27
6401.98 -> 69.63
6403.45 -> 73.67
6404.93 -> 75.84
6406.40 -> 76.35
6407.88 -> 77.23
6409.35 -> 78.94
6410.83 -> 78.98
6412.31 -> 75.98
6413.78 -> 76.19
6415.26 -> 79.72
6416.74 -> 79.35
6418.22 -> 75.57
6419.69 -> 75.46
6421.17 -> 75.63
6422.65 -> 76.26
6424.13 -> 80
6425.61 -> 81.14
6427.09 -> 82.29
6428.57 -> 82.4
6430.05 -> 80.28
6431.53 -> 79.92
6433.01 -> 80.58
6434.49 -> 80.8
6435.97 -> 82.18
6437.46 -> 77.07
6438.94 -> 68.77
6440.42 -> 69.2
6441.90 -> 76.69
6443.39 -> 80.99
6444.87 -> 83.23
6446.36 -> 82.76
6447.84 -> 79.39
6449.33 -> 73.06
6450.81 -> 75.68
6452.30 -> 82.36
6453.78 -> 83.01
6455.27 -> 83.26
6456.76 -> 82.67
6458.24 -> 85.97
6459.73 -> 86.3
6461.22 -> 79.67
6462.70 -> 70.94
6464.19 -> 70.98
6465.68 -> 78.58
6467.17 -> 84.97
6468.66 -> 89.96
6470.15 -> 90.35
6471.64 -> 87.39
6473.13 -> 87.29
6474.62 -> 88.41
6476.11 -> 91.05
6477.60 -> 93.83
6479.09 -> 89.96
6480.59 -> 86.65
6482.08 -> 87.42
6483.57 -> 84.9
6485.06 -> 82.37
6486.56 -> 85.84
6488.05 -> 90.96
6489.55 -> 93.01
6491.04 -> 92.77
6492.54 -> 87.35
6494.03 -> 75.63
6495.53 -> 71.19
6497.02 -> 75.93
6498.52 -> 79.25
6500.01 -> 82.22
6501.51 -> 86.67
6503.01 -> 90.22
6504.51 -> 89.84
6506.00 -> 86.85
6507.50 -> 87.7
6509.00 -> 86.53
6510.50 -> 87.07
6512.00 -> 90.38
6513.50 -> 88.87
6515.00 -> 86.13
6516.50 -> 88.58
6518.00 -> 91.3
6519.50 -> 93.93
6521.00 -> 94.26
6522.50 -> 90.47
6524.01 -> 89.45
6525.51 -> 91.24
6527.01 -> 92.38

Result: 61.1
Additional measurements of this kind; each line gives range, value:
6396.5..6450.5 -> 77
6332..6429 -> 70.8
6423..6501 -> 82.3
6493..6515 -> 84.3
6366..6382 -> 65.8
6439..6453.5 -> 77.9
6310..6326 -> 67.1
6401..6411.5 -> 75.6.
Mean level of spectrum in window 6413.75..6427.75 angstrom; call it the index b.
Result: 78.2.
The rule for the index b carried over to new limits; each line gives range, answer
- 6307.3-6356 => 69.9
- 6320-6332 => 67.2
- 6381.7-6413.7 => 68.7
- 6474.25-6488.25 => 88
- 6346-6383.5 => 69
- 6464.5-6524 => 87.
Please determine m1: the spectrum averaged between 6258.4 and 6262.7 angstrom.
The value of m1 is 44.2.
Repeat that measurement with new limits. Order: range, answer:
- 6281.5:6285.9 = 54.2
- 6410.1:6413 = 77.4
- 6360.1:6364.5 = 68.3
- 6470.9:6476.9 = 88.6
